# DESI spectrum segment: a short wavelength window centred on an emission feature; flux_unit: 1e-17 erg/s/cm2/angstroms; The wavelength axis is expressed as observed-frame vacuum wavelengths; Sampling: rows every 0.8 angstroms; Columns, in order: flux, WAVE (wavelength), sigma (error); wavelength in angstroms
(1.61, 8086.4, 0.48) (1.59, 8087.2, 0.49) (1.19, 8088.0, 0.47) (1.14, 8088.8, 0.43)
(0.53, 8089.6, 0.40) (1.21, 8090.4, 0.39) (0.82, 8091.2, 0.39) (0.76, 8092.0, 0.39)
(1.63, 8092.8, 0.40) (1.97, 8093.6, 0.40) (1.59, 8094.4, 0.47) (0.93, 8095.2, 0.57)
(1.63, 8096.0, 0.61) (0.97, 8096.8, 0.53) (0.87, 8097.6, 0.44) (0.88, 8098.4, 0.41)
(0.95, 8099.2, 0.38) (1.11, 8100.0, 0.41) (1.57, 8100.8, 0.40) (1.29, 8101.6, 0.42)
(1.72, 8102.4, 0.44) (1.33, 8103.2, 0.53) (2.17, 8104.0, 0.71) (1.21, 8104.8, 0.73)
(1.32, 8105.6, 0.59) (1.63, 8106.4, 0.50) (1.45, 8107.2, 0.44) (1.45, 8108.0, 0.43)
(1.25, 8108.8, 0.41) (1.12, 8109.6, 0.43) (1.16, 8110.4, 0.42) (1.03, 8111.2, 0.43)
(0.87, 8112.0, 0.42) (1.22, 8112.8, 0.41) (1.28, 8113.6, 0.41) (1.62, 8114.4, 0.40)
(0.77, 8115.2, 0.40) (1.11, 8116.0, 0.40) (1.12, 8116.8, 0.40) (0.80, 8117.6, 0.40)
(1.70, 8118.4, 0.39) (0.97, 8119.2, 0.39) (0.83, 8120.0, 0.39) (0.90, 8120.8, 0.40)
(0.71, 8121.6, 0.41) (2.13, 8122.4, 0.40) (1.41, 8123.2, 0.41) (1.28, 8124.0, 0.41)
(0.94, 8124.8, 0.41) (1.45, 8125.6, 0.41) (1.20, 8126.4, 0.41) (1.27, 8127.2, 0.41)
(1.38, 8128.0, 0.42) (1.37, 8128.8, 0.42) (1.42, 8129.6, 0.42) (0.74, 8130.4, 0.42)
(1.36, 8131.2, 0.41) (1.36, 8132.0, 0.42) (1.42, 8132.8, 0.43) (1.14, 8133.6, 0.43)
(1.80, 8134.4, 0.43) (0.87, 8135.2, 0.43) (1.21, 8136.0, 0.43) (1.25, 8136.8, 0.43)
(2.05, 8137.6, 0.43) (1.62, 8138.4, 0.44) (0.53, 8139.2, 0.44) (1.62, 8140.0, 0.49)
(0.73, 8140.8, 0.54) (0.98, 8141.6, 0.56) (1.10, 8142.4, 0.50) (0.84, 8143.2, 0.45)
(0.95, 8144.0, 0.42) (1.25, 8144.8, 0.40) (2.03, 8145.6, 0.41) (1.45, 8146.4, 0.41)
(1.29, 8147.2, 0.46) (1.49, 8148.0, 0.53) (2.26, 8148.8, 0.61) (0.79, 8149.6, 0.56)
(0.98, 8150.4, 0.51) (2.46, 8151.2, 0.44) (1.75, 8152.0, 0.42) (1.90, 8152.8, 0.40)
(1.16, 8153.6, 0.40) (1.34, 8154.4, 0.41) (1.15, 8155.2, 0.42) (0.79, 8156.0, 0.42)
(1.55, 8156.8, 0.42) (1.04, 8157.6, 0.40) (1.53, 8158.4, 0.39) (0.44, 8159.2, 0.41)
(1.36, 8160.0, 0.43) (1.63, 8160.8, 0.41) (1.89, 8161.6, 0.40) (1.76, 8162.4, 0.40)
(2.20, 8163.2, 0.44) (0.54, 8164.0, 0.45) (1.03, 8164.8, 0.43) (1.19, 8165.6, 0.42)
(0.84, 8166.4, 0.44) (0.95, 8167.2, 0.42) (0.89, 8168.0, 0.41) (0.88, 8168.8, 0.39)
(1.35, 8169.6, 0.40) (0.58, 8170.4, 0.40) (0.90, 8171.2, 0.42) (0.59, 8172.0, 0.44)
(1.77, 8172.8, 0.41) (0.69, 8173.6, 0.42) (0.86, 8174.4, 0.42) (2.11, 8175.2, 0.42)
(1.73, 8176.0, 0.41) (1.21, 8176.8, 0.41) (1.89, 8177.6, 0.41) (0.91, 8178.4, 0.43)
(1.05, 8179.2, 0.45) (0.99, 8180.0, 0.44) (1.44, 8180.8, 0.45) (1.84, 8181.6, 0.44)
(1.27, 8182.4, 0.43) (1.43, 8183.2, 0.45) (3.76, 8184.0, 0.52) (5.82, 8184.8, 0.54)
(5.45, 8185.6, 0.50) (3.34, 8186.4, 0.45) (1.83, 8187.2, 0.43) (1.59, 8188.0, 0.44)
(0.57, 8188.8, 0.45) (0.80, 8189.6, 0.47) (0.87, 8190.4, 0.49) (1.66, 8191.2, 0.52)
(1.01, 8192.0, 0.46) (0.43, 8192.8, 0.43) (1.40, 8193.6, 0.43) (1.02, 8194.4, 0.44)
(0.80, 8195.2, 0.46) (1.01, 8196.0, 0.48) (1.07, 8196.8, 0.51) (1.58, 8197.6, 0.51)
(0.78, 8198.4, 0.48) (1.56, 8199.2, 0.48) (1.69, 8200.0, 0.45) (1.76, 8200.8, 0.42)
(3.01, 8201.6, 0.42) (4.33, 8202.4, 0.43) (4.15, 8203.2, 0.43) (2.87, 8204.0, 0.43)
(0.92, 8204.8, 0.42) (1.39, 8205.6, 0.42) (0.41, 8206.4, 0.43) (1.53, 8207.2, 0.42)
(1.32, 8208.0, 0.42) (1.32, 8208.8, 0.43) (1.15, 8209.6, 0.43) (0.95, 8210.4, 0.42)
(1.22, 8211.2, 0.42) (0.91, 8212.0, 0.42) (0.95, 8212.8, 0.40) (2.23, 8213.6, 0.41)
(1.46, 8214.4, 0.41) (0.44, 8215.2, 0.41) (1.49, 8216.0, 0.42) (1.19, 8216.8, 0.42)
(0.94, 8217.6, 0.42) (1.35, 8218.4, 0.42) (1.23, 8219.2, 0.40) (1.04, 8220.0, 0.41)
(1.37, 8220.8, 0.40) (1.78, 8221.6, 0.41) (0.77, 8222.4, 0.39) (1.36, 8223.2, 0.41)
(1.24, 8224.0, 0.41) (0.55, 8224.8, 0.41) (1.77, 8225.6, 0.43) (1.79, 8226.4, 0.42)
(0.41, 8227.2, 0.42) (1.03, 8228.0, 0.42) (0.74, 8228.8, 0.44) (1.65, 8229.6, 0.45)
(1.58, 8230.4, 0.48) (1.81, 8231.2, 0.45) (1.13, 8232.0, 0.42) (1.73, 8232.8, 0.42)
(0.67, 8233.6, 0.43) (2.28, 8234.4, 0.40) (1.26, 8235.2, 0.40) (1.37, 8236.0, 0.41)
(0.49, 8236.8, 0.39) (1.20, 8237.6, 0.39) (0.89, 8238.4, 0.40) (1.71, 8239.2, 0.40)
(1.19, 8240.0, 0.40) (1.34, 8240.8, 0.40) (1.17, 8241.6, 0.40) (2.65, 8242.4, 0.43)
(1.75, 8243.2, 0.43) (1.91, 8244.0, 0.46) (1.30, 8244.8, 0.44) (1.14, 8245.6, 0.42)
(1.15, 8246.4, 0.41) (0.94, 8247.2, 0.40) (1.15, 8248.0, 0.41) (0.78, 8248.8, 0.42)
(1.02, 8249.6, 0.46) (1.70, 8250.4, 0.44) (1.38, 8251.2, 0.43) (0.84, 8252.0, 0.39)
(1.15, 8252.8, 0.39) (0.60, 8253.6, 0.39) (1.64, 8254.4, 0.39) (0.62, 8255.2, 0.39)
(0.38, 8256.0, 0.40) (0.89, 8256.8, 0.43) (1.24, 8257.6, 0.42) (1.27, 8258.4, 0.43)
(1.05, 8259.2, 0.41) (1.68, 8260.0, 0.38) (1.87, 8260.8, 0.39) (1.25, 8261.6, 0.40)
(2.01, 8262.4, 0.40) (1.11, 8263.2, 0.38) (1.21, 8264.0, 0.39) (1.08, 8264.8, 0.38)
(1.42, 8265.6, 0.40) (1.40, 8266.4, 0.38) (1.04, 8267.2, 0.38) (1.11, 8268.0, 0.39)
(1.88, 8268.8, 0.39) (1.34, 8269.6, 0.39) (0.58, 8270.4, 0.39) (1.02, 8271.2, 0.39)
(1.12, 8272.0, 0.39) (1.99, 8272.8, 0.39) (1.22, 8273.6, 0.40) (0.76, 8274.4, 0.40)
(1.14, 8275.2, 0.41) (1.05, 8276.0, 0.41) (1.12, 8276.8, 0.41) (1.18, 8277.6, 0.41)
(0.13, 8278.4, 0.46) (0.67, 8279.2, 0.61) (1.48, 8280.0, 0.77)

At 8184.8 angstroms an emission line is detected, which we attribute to [S II]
